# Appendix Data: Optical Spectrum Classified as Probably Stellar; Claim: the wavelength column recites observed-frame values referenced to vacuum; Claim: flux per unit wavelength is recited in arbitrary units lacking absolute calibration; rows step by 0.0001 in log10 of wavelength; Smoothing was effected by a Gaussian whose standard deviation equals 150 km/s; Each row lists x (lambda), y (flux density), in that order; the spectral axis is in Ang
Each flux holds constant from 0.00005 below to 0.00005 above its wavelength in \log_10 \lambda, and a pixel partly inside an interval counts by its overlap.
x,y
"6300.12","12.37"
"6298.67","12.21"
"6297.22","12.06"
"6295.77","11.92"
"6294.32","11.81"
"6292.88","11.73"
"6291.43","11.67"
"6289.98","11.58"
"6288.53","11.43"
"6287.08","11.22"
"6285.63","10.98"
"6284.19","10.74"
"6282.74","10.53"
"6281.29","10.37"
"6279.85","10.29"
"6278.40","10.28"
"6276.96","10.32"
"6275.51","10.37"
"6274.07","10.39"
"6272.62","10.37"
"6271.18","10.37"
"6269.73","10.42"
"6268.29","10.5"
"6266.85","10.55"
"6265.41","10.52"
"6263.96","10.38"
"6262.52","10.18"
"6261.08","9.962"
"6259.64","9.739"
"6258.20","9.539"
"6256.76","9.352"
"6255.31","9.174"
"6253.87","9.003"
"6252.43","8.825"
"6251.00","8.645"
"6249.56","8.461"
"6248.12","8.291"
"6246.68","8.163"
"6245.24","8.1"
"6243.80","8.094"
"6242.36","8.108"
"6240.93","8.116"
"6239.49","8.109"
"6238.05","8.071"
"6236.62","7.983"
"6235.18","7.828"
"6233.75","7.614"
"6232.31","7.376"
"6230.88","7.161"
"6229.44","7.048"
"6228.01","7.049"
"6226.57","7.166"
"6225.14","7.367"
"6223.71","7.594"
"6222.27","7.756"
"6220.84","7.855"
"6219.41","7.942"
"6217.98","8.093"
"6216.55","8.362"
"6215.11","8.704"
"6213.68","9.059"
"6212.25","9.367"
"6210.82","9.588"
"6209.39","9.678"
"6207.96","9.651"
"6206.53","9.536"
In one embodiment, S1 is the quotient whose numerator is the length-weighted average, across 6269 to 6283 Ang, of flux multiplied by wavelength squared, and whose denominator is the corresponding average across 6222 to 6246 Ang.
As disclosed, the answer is 1.4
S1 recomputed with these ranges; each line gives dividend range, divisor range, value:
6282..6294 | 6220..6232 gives 1.56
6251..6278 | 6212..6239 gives 1.29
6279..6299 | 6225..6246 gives 1.50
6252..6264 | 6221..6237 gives 1.29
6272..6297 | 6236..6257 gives 1.32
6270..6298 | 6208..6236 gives 1.39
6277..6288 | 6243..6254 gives 1.28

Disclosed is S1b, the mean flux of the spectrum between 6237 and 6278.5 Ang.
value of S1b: 9.37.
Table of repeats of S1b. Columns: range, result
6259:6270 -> 10.3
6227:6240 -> 7.56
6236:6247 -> 8.09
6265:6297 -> 10.9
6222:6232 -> 7.29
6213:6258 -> 8.09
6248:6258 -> 8.89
